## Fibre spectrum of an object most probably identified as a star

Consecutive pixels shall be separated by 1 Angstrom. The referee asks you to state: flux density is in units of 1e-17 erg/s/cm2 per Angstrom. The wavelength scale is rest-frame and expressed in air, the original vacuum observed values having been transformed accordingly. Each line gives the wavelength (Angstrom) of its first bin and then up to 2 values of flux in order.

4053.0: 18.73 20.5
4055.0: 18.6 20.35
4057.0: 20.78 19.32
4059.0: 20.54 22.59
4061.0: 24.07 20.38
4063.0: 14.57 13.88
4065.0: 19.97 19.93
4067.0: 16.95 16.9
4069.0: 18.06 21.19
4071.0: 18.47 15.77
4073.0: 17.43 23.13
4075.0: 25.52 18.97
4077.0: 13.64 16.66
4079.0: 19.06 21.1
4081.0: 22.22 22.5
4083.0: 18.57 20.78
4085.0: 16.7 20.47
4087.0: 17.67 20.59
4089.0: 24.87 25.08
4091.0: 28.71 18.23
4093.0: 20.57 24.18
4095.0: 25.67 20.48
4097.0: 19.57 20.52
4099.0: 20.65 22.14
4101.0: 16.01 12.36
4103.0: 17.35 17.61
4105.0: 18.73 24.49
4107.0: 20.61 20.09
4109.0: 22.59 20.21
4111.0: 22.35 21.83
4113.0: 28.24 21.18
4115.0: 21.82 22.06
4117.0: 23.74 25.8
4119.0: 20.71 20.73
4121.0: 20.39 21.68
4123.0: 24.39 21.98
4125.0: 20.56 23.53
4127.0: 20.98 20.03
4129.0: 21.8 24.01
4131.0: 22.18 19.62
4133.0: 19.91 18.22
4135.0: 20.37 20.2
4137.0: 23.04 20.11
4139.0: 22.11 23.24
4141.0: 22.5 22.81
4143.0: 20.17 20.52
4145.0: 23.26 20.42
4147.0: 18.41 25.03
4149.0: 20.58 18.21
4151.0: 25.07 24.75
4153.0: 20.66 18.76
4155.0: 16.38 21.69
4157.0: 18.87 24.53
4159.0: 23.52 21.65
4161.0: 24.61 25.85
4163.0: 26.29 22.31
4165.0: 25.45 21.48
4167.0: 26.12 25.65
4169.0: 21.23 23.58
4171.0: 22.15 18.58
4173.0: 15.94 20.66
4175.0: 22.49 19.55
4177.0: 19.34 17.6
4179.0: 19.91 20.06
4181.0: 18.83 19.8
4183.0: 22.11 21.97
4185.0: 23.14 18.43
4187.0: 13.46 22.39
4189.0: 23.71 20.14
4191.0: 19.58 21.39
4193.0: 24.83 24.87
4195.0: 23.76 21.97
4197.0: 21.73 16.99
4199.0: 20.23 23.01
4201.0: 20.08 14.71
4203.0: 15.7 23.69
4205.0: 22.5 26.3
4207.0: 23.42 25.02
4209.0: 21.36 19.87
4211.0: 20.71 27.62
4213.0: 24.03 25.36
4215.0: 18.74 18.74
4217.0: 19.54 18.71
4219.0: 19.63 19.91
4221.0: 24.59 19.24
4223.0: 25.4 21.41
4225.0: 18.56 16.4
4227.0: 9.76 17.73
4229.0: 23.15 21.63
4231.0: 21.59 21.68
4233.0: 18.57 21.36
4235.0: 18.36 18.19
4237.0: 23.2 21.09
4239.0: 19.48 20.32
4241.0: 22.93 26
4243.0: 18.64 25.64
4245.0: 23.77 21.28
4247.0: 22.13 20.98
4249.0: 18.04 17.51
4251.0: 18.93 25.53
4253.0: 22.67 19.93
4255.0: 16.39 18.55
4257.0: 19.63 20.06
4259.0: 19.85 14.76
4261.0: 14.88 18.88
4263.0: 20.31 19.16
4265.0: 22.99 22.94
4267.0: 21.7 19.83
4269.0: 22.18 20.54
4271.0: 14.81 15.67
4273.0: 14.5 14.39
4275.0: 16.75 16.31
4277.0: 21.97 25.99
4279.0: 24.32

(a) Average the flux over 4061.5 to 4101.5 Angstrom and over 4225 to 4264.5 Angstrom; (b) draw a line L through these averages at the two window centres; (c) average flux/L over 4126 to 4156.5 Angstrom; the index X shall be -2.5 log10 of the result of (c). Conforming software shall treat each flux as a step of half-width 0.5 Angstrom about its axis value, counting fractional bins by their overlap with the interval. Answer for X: -0.07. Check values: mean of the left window 19.9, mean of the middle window 21.2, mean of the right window 20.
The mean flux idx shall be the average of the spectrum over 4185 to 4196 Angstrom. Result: 21.4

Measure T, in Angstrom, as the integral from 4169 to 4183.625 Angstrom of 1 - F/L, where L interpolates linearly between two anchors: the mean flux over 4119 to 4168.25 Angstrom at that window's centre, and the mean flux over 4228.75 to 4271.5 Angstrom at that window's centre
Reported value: 0.9 Angstrom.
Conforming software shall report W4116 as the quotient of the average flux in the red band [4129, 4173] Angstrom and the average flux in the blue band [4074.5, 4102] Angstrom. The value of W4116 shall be 1.1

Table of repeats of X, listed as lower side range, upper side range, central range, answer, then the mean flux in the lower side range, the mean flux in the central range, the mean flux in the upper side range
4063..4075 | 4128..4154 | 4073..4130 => -0.07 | 18.5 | 21.1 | 21.4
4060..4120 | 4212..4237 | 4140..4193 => -0.06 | 20.4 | 21.4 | 20.3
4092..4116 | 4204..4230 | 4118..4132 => -0.05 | 20.8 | 21.8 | 21.2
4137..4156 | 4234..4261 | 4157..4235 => -0.02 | 21.3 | 21.2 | 20.4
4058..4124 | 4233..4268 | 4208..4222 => -0.05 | 20.5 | 21.5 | 20.4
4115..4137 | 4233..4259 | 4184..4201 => 0.00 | 21.6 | 21.2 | 20.8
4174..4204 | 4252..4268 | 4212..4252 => -0.04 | 20.5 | 20.7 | 19.7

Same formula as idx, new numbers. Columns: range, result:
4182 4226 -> 21.3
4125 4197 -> 21.5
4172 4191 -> 19.9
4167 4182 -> 20.6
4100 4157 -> 21.2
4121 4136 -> 21.3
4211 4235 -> 20.5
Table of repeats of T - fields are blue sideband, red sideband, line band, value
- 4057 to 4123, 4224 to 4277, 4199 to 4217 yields -1.7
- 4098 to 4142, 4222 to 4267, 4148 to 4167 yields -1.4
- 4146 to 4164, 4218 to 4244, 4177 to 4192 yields 0.9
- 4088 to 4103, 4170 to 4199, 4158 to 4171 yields -2.0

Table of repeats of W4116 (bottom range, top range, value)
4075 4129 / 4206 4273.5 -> 0.97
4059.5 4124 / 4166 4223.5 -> 1.03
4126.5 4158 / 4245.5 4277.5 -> 0.91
